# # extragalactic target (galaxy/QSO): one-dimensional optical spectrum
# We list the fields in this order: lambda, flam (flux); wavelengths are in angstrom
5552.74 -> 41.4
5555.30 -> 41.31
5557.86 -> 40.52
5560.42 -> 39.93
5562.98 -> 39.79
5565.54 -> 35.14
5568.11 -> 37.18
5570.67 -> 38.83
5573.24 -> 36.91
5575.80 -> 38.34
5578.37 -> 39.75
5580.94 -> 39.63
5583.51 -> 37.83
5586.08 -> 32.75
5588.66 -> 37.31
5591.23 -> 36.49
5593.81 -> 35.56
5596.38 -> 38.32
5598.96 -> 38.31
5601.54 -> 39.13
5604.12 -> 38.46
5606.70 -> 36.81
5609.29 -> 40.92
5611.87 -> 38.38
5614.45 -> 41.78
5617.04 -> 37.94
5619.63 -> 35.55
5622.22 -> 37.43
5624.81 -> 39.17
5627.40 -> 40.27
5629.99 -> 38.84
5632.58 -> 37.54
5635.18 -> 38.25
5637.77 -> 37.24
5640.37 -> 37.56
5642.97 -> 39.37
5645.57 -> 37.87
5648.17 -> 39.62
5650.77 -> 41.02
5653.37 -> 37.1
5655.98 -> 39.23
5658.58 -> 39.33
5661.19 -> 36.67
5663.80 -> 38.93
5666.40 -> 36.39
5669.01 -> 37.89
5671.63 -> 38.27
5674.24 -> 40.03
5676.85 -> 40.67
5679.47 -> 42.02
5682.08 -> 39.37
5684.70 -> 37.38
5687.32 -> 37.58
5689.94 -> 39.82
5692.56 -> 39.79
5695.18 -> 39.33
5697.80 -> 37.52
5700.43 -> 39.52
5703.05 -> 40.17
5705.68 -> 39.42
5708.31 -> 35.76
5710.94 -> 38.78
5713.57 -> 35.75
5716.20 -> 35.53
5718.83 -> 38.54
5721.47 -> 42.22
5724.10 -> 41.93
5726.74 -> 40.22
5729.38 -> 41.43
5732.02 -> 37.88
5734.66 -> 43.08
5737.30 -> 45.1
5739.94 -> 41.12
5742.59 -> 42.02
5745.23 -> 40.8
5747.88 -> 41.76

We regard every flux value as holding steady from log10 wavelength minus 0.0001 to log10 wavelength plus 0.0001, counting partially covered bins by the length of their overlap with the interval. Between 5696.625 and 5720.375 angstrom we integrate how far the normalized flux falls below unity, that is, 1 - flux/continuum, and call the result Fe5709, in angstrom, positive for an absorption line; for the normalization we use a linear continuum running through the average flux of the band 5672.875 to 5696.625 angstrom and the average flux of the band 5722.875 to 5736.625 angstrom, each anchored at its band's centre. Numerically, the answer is 1.4 angstrom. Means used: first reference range 39.6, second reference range 41.1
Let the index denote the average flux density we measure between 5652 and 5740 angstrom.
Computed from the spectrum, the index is 39.2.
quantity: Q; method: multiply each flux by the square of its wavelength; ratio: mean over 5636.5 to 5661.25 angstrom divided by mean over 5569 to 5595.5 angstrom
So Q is 1.1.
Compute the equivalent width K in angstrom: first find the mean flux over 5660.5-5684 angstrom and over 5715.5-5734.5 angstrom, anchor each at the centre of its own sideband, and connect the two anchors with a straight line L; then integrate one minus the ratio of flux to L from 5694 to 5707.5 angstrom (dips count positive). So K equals 0.16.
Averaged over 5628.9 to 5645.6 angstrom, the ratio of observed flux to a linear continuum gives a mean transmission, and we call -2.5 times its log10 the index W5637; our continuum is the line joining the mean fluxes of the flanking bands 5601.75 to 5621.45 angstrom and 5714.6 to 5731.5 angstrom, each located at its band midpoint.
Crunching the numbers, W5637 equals 0.02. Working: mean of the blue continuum 38.5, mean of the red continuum 39.8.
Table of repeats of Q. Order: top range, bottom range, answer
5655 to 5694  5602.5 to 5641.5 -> 1.03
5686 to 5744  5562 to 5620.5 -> 1.09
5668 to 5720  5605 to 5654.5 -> 1.03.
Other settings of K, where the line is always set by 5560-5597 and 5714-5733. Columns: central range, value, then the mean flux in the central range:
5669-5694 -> -0.3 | 39.3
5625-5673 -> 0.1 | 38.4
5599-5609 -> -0.1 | 38.4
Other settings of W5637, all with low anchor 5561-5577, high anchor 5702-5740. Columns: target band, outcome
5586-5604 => 0.027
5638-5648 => 0.013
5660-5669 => 0.045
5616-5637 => 0.012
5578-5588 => 0.021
